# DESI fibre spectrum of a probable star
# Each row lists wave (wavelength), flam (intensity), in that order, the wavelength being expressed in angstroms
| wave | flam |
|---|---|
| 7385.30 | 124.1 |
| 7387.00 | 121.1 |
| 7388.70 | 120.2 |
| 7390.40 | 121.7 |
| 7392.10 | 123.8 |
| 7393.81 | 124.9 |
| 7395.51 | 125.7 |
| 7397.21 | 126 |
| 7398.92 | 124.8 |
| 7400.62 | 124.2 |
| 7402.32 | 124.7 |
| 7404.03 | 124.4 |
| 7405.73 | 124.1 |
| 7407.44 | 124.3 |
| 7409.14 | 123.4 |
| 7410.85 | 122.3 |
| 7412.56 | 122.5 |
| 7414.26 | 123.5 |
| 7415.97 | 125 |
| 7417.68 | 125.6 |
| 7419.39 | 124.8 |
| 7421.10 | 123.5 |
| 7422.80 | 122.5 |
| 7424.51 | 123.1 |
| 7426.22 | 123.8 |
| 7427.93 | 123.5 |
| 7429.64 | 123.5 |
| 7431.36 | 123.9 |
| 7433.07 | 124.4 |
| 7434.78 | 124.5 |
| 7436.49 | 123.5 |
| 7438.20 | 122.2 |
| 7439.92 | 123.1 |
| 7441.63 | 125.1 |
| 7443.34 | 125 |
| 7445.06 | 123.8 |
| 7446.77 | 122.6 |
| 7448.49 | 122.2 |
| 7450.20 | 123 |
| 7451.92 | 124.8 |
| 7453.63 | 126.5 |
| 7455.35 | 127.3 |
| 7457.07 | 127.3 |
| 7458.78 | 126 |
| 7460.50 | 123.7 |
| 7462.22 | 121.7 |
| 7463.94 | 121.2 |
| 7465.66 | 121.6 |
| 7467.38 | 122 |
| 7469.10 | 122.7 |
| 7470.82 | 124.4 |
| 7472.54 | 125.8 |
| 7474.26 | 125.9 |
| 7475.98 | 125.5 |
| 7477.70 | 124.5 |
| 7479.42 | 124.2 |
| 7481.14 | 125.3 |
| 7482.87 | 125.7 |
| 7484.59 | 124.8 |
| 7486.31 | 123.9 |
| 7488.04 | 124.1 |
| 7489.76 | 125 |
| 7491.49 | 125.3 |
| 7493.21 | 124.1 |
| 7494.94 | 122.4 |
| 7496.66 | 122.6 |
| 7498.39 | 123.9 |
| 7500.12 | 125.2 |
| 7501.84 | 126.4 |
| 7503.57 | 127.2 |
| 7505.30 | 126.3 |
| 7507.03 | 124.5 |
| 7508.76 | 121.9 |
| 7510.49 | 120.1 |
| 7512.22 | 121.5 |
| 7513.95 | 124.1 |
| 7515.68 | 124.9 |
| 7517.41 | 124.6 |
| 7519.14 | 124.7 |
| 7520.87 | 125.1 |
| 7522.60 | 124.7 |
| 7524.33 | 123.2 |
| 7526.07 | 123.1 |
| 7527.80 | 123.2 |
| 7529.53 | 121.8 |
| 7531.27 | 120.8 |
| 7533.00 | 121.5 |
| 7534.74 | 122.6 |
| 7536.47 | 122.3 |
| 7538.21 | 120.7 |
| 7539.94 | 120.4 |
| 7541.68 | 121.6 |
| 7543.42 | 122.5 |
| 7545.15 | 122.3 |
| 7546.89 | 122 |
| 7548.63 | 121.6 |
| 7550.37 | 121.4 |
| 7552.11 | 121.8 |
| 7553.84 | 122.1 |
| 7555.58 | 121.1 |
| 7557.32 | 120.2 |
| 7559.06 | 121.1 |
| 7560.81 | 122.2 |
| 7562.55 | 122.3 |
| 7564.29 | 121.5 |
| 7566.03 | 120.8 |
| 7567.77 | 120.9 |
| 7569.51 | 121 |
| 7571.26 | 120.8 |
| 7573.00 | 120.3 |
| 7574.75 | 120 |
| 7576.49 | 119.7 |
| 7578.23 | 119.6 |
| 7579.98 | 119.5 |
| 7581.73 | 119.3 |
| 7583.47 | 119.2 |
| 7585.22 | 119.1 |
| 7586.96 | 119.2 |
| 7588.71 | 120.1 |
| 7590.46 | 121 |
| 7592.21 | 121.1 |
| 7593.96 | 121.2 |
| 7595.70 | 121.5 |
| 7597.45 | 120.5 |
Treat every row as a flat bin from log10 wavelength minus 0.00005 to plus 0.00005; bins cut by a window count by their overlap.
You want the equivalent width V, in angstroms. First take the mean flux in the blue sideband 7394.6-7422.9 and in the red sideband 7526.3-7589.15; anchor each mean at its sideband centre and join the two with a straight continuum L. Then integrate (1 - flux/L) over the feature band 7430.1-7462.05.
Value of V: -0.22 angstroms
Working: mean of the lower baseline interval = 124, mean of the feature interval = 124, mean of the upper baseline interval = 121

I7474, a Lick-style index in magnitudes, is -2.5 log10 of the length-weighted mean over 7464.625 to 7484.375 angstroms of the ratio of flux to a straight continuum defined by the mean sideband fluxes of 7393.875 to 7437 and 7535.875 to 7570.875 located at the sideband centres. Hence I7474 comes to -0.01 mag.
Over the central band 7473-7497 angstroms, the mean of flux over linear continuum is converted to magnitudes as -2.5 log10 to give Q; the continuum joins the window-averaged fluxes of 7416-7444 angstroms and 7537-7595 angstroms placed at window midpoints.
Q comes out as -0.02 mag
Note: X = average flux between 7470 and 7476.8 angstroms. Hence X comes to 125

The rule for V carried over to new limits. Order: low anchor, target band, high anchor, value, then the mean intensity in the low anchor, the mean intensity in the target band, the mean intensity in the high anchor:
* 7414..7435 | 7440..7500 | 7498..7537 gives -0.21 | 124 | 124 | 124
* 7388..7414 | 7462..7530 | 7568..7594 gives -1.22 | 124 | 124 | 120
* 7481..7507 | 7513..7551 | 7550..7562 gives 0.01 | 125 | 123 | 121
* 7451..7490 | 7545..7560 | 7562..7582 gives -0.03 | 125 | 121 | 120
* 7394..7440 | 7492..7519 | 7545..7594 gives -0.43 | 124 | 124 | 121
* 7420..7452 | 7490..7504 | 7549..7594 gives -0.27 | 124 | 125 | 121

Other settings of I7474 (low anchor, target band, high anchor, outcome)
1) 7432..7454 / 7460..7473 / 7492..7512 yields 0.01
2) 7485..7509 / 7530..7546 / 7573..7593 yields 0.01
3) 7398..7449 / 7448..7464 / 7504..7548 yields -0.01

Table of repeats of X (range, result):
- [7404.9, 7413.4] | 123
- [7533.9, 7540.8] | 122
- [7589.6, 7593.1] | 121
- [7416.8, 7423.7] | 124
